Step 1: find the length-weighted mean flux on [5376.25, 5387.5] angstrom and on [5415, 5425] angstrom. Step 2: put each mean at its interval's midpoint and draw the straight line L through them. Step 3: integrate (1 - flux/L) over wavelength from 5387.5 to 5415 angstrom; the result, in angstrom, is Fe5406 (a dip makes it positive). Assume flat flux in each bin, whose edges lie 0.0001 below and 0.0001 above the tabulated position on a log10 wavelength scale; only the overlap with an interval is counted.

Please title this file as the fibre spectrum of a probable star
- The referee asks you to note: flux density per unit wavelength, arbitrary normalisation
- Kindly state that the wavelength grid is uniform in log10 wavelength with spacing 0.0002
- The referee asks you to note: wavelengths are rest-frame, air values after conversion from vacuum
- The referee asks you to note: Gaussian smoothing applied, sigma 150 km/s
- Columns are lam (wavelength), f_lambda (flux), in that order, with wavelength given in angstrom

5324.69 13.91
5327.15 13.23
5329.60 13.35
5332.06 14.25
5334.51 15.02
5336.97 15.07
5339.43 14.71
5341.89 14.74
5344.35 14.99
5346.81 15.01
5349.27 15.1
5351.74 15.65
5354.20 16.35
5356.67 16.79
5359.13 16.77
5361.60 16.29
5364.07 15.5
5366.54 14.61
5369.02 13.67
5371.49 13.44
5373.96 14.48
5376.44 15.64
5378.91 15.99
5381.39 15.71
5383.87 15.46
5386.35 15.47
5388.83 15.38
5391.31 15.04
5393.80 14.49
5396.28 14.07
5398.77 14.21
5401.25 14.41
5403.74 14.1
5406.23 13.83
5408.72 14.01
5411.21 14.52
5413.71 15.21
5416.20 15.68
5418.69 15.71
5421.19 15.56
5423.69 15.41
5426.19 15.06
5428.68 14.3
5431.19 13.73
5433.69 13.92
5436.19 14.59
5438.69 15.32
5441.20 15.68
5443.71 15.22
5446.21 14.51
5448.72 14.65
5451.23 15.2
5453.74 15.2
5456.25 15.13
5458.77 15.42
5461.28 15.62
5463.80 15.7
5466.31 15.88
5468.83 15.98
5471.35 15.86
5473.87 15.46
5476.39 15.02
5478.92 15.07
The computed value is 2.00 angstrom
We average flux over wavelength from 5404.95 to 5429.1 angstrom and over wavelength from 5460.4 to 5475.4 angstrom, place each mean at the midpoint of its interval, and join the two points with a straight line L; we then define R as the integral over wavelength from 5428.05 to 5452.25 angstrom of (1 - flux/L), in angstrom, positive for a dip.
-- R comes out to 0.9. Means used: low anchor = 15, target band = 14.7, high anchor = 15.7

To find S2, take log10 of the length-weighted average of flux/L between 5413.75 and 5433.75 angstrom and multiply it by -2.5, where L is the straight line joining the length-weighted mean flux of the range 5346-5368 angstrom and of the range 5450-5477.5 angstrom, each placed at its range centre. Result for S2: 0.04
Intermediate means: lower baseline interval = 15.8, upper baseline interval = 15.5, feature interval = 15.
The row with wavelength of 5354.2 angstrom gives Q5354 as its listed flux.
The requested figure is 16.35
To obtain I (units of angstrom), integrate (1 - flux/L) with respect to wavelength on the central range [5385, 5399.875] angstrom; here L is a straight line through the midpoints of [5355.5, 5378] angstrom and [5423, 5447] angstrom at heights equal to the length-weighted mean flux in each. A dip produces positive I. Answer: 0.3 angstrom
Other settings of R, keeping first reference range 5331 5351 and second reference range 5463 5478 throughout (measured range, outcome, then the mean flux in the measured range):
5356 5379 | -0.3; 15.3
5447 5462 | 0.4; 15.2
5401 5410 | 0.7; 14.1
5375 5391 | -0.5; 15.6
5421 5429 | 0.1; 15.1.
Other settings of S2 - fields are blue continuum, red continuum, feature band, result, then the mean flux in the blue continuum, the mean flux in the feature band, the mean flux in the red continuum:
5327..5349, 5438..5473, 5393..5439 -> 0.04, 14.6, 14.6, 15.4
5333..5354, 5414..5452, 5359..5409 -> 0.01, 15.1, 14.9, 15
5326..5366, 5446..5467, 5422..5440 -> 0.04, 15.2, 14.6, 15.3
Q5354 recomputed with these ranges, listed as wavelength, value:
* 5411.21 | 14.52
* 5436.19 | 14.59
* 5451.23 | 15.2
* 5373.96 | 14.48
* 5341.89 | 14.74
